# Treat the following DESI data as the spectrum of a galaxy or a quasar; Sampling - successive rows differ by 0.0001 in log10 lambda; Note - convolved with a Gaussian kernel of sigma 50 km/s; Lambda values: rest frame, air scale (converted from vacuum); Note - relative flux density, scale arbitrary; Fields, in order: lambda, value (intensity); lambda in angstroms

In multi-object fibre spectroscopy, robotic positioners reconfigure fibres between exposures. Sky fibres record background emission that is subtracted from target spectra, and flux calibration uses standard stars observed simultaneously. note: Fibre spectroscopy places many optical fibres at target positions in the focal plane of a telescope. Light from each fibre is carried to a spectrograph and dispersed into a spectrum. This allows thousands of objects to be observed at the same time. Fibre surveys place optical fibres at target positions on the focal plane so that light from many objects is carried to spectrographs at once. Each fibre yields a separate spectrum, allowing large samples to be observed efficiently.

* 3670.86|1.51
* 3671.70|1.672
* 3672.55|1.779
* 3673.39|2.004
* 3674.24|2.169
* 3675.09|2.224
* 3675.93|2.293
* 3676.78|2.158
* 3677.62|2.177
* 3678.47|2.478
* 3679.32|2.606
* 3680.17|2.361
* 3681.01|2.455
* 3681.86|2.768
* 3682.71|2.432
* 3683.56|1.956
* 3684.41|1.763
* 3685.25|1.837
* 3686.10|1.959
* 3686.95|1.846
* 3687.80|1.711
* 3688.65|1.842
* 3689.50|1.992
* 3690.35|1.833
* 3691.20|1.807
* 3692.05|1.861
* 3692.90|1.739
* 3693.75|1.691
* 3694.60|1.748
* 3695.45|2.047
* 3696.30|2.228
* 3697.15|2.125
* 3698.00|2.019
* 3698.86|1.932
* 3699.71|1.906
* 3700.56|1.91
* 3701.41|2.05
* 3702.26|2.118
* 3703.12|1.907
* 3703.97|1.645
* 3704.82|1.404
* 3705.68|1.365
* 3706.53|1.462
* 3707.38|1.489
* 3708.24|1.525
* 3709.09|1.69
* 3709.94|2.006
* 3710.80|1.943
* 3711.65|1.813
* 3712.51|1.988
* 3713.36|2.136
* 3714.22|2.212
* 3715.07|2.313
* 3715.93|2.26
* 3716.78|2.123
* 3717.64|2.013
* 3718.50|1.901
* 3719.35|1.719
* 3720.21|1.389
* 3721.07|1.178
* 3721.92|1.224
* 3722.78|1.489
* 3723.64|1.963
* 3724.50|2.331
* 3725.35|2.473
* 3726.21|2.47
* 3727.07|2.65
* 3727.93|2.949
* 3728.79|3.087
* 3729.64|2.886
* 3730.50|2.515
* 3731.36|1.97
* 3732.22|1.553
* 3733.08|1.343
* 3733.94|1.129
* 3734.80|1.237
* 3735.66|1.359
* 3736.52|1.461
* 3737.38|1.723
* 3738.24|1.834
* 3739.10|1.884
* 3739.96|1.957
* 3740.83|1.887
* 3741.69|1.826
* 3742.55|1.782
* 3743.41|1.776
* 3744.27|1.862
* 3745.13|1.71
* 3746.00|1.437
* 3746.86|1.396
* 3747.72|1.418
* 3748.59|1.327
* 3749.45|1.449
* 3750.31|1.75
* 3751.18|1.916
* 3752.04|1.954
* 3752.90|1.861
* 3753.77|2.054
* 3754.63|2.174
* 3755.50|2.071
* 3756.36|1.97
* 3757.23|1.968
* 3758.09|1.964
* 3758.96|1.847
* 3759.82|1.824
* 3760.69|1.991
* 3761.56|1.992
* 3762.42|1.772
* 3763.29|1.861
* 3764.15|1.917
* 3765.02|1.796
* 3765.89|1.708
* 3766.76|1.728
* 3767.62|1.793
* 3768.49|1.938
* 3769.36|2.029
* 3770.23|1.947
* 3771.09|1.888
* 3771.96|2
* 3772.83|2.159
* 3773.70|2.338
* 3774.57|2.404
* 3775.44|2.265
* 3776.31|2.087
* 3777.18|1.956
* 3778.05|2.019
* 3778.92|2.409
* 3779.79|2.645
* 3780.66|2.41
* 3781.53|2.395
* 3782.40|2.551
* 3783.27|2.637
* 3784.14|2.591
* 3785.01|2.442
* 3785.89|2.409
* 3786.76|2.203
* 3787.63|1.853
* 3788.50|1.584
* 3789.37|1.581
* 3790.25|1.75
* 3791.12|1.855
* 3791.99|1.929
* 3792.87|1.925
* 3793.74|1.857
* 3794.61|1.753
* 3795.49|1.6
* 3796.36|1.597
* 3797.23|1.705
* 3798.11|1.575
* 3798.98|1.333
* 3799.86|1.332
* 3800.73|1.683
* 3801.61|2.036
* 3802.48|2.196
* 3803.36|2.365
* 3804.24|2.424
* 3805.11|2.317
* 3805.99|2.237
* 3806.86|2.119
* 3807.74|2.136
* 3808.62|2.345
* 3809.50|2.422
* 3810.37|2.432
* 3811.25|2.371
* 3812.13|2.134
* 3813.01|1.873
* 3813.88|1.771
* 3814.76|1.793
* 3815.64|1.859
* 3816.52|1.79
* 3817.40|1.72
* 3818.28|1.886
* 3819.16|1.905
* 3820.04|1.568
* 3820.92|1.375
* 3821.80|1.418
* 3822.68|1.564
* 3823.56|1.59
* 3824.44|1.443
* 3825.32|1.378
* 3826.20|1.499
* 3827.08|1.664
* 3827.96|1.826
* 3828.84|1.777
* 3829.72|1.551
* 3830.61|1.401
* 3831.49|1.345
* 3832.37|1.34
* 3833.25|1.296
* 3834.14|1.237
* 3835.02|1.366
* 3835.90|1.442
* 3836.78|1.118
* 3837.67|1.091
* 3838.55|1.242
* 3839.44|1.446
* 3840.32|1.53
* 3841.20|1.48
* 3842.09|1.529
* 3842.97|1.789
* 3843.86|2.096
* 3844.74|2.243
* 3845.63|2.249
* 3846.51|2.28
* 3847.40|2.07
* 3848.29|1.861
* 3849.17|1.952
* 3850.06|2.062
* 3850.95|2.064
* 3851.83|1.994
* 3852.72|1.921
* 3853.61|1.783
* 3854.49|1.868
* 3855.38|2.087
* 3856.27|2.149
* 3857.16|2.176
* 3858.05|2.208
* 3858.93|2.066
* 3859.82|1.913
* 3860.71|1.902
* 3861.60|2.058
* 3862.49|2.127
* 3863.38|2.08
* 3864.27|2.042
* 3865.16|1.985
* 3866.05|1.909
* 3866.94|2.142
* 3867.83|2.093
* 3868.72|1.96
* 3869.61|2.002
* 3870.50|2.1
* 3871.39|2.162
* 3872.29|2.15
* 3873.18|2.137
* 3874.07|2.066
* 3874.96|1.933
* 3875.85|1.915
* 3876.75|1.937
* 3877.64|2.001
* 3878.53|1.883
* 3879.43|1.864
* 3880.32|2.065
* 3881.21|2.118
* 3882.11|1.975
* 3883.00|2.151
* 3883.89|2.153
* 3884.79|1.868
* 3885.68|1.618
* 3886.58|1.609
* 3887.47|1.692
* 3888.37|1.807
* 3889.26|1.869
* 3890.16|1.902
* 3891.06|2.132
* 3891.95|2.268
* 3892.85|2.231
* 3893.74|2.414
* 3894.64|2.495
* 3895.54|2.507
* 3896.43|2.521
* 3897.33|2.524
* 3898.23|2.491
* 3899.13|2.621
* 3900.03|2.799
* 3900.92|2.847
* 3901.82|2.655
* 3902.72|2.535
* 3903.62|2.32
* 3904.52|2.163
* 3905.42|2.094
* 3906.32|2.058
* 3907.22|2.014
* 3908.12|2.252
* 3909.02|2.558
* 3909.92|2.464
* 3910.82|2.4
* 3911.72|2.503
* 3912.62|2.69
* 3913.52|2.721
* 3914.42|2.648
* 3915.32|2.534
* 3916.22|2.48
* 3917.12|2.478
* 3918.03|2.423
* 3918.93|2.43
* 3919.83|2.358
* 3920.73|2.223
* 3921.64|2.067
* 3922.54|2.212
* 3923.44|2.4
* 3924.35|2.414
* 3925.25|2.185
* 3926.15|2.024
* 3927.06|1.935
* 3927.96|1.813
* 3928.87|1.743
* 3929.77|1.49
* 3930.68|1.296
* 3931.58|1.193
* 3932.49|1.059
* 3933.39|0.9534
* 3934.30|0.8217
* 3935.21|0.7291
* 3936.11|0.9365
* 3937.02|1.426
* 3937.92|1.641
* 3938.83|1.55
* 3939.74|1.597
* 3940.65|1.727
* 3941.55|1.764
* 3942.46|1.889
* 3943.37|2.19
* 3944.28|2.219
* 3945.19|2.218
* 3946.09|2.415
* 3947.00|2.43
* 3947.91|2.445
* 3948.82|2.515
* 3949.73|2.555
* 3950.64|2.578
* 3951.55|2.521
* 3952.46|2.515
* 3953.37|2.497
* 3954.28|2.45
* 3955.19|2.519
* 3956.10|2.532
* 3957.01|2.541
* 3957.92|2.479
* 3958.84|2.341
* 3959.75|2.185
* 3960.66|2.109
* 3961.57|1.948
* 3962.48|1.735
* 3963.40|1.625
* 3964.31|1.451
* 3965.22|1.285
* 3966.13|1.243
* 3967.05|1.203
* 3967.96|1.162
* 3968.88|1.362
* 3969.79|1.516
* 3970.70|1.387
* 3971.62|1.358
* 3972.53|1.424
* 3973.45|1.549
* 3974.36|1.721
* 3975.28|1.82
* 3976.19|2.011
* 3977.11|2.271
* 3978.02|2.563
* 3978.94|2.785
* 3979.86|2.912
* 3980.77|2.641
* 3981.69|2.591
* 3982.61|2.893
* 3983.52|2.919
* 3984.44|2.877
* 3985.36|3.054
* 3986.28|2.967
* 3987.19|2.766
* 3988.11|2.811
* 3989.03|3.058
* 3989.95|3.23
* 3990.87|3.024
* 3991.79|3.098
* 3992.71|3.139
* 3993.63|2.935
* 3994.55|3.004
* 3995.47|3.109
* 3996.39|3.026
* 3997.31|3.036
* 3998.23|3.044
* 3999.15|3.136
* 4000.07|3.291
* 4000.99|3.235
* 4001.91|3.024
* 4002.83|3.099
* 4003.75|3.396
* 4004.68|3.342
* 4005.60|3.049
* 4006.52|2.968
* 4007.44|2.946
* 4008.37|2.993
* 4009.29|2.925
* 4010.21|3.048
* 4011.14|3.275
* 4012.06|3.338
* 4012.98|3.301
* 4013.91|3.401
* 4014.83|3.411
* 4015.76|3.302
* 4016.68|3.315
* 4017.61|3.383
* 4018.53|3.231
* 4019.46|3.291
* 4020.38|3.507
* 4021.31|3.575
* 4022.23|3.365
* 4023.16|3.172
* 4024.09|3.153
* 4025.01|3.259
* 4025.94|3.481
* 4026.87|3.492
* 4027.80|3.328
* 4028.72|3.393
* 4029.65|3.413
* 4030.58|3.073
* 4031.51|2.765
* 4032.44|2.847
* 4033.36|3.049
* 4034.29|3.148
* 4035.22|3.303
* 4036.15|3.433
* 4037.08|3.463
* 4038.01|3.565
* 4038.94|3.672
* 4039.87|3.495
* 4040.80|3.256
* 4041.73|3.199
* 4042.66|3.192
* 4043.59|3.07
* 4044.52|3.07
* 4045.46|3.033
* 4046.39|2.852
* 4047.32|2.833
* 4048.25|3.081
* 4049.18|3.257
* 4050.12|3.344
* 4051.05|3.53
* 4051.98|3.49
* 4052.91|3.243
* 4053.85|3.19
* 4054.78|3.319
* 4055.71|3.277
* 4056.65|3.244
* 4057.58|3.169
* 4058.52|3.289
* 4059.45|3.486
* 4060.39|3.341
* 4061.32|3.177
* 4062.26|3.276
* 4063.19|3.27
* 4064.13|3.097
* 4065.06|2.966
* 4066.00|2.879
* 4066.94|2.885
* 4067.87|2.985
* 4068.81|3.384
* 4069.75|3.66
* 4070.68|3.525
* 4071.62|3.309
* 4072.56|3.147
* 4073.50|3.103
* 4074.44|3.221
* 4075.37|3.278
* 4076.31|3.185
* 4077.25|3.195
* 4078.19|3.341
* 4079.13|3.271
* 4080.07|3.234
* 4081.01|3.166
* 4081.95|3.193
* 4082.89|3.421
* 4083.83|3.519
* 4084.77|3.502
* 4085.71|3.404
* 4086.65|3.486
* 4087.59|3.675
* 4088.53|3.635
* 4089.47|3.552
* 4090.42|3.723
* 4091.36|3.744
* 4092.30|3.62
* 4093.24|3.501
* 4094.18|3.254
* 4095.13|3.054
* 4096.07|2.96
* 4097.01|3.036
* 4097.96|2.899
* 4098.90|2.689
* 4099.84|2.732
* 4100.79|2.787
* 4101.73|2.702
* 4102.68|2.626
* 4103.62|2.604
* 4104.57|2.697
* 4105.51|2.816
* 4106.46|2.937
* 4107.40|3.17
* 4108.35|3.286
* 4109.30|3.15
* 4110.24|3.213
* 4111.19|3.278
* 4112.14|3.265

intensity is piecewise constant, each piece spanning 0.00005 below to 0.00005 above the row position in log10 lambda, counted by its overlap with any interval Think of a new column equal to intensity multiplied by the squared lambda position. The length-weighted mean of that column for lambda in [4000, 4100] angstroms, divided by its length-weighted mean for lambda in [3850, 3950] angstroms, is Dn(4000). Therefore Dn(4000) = 1.69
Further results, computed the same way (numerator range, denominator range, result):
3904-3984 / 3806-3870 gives 1.18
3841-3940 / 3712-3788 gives 1.11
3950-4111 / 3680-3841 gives 1.82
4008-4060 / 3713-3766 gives 2.01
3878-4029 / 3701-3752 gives 1.48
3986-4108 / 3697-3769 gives 2.02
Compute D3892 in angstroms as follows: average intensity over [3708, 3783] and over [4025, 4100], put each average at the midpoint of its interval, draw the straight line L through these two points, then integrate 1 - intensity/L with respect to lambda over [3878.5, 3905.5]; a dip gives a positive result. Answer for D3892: 3.70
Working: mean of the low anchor 1.94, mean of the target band 2.21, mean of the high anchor 3.26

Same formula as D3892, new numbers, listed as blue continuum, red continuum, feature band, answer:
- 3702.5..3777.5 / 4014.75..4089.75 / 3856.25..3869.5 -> 2.1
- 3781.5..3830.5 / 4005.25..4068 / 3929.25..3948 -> 7.5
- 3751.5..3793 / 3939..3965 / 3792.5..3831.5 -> 4.8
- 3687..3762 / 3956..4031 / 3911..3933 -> 3.2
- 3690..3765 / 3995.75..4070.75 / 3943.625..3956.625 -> 1.8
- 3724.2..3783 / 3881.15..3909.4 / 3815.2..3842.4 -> 7.8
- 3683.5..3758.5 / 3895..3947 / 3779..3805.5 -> -1.0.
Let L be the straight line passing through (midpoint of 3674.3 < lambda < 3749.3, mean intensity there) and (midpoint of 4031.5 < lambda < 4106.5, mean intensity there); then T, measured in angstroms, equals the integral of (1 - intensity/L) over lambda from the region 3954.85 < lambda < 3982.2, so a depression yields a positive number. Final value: 8.7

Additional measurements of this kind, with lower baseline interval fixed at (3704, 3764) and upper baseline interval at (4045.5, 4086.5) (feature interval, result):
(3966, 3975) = 4.6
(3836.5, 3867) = 5.8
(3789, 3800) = 2.2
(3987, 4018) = -1.6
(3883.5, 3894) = 2.3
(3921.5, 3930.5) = 2.2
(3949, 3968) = 4.7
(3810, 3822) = 1.9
